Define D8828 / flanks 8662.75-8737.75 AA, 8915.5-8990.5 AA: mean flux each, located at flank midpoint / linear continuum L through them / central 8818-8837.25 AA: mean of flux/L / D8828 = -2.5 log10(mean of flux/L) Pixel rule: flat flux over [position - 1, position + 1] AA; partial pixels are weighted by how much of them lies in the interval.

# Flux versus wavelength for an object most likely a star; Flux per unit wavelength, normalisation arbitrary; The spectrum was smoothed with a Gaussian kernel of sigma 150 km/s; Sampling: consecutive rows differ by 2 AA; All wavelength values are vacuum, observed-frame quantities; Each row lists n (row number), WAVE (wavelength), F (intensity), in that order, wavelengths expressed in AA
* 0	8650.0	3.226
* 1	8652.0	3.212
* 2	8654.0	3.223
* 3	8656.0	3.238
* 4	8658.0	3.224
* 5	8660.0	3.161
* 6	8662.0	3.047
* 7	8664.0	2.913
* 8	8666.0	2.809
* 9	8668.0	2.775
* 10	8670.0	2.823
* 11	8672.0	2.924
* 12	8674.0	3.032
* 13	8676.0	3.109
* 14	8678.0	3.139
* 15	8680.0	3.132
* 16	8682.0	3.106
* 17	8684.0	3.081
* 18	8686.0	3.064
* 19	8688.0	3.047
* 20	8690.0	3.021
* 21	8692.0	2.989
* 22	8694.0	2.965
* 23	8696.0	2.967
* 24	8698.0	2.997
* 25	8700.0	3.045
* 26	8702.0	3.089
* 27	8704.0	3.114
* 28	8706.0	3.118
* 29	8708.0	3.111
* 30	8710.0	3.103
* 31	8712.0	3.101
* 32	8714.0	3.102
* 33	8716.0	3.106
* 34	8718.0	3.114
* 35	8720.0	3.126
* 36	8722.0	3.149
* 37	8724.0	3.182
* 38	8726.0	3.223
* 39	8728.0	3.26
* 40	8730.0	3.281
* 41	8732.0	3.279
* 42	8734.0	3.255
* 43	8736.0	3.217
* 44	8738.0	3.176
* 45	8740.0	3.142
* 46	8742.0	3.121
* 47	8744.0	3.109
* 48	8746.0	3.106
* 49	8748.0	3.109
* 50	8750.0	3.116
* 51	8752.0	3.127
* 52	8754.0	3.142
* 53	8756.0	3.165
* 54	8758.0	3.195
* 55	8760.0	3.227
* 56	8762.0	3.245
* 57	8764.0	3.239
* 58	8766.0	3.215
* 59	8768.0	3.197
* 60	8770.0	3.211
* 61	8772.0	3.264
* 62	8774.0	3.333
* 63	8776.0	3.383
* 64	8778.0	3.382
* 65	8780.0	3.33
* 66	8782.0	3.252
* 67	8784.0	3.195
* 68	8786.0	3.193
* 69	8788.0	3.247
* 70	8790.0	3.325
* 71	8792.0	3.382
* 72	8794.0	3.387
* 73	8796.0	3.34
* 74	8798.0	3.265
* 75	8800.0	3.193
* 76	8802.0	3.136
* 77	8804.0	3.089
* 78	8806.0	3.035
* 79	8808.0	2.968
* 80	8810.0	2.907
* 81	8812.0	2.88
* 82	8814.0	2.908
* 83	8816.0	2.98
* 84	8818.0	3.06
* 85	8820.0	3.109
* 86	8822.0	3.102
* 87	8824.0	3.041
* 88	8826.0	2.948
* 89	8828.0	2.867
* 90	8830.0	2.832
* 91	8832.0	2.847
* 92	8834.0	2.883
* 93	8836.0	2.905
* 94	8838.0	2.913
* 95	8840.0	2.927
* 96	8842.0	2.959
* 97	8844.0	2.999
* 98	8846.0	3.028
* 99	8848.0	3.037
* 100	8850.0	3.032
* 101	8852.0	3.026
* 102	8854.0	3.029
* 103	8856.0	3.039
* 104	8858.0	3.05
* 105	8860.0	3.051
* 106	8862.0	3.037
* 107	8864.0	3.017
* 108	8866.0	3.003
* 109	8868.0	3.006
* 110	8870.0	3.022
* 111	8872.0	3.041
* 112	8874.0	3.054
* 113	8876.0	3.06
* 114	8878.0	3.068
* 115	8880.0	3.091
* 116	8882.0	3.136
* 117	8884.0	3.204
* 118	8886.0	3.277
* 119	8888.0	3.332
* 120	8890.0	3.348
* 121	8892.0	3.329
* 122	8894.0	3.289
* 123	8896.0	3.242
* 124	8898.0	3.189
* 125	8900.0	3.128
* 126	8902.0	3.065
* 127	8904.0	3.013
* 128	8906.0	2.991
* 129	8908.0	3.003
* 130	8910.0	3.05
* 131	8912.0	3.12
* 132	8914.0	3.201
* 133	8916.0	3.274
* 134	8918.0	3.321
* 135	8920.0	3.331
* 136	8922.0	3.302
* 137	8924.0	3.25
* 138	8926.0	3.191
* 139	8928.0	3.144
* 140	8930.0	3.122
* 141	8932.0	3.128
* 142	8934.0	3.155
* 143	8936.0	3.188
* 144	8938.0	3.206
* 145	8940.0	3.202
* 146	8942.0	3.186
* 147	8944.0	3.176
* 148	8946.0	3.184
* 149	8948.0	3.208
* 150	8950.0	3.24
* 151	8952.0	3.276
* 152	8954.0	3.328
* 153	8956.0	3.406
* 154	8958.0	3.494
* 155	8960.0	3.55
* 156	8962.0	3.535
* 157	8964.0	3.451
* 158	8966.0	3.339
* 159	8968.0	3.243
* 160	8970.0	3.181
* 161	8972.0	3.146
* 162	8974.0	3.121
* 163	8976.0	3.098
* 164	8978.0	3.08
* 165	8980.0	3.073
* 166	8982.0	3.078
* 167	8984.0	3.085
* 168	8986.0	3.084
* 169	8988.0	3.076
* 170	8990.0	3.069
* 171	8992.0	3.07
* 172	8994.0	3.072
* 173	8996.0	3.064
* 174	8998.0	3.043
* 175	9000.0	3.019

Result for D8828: 0.07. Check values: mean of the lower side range 3.08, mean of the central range 2.95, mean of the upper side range 3.22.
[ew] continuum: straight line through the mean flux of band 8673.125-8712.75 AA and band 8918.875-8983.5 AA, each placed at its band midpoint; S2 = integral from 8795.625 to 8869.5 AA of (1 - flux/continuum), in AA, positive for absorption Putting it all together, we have 3.48 AA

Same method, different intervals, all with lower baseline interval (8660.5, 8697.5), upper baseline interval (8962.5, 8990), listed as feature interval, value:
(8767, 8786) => -1.4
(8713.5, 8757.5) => -2.0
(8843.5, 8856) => 0.3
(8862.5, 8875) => 0.3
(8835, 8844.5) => 0.5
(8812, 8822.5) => 0.2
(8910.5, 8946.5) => -0.8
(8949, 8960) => -0.8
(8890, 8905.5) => -0.3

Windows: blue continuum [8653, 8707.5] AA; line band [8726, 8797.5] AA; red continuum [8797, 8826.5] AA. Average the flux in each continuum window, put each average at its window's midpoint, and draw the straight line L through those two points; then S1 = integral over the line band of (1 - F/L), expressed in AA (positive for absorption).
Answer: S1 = -4.5 AA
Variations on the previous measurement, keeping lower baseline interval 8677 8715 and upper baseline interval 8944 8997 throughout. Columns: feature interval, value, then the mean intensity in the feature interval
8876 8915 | 0.2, 3.16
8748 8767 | -0.5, 3.18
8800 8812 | 0.4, 3.03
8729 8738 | -0.5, 3.25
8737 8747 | -0.1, 3.13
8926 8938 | 0.1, 3.16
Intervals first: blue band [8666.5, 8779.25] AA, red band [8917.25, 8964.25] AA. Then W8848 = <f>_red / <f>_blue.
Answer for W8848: 1.04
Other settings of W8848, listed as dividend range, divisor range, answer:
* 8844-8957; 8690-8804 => 0.99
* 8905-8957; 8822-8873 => 1.07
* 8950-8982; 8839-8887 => 1.08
